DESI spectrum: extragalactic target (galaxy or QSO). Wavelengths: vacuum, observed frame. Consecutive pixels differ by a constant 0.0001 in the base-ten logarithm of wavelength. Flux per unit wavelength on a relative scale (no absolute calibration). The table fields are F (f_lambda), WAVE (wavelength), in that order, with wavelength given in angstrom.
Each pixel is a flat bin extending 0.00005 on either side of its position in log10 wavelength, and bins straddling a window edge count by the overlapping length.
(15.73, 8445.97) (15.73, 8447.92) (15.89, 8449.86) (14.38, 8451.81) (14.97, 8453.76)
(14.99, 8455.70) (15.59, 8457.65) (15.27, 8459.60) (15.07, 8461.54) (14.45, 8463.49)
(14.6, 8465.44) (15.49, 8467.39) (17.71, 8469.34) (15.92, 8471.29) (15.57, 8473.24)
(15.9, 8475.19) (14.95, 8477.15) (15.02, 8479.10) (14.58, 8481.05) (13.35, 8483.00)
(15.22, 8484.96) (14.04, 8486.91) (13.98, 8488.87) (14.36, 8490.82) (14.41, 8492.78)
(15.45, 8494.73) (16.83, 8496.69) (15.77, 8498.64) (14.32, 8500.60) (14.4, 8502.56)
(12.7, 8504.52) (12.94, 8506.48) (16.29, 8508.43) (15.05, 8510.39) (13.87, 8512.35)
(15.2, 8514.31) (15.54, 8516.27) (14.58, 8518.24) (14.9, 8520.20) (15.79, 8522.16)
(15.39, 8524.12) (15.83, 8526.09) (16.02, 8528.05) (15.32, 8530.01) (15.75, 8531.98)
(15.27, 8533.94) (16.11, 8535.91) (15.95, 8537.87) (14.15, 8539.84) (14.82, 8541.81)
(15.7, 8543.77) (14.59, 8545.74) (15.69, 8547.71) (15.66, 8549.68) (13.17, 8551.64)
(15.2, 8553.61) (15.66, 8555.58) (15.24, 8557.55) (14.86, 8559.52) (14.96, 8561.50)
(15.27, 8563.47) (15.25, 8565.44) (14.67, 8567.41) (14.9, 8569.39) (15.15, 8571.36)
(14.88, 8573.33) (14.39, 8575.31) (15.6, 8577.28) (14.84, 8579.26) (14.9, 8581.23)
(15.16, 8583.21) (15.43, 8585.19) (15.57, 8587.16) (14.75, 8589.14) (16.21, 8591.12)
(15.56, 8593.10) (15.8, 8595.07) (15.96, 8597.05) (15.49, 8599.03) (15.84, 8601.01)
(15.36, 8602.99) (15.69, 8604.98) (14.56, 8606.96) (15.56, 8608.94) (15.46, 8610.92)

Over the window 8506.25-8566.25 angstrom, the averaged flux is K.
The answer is 15.2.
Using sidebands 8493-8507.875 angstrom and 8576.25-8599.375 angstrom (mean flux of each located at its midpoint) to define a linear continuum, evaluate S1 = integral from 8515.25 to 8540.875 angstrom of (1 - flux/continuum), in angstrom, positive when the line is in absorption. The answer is -0.9 angstrom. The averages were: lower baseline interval 14.7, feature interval 15.4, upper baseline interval 15.4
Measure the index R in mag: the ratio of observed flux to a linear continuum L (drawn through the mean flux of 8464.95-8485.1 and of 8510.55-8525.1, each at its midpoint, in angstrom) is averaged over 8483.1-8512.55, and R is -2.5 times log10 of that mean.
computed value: 0.040 mag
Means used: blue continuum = 15.3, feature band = 14.6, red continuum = 15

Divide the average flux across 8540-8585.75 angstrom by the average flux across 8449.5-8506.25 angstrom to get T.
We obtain 1.0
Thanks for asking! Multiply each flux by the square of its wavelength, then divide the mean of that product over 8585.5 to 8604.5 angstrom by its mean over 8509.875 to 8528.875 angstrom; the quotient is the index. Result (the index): 1.04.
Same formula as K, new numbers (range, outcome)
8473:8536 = 15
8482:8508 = 14.5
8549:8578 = 15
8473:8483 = 15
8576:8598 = 15.4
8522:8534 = 15.6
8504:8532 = 15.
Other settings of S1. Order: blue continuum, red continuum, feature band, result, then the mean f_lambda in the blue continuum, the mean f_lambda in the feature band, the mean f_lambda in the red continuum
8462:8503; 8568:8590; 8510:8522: 0.1 angstrom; 15.1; 14.9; 15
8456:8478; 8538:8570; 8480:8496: 0.9 angstrom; 15.5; 14.5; 15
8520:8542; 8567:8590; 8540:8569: 0.4 angstrom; 15.5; 15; 15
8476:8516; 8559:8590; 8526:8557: -0.9 angstrom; 14.7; 15.3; 15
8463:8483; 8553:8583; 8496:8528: 0.5 angstrom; 15.3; 15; 15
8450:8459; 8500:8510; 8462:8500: -1.4 angstrom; 15.1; 15.1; 14.2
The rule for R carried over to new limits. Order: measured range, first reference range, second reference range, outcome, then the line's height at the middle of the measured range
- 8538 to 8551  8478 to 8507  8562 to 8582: -0.02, 14.8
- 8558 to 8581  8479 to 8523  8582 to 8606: 0.03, 15.3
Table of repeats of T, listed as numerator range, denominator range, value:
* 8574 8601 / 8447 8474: 1.00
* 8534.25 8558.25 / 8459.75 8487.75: 1.00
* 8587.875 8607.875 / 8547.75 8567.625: 1.03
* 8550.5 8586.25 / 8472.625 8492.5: 1.02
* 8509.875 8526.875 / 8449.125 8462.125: 1.00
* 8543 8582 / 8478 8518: 1.02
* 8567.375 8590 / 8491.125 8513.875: 1.02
